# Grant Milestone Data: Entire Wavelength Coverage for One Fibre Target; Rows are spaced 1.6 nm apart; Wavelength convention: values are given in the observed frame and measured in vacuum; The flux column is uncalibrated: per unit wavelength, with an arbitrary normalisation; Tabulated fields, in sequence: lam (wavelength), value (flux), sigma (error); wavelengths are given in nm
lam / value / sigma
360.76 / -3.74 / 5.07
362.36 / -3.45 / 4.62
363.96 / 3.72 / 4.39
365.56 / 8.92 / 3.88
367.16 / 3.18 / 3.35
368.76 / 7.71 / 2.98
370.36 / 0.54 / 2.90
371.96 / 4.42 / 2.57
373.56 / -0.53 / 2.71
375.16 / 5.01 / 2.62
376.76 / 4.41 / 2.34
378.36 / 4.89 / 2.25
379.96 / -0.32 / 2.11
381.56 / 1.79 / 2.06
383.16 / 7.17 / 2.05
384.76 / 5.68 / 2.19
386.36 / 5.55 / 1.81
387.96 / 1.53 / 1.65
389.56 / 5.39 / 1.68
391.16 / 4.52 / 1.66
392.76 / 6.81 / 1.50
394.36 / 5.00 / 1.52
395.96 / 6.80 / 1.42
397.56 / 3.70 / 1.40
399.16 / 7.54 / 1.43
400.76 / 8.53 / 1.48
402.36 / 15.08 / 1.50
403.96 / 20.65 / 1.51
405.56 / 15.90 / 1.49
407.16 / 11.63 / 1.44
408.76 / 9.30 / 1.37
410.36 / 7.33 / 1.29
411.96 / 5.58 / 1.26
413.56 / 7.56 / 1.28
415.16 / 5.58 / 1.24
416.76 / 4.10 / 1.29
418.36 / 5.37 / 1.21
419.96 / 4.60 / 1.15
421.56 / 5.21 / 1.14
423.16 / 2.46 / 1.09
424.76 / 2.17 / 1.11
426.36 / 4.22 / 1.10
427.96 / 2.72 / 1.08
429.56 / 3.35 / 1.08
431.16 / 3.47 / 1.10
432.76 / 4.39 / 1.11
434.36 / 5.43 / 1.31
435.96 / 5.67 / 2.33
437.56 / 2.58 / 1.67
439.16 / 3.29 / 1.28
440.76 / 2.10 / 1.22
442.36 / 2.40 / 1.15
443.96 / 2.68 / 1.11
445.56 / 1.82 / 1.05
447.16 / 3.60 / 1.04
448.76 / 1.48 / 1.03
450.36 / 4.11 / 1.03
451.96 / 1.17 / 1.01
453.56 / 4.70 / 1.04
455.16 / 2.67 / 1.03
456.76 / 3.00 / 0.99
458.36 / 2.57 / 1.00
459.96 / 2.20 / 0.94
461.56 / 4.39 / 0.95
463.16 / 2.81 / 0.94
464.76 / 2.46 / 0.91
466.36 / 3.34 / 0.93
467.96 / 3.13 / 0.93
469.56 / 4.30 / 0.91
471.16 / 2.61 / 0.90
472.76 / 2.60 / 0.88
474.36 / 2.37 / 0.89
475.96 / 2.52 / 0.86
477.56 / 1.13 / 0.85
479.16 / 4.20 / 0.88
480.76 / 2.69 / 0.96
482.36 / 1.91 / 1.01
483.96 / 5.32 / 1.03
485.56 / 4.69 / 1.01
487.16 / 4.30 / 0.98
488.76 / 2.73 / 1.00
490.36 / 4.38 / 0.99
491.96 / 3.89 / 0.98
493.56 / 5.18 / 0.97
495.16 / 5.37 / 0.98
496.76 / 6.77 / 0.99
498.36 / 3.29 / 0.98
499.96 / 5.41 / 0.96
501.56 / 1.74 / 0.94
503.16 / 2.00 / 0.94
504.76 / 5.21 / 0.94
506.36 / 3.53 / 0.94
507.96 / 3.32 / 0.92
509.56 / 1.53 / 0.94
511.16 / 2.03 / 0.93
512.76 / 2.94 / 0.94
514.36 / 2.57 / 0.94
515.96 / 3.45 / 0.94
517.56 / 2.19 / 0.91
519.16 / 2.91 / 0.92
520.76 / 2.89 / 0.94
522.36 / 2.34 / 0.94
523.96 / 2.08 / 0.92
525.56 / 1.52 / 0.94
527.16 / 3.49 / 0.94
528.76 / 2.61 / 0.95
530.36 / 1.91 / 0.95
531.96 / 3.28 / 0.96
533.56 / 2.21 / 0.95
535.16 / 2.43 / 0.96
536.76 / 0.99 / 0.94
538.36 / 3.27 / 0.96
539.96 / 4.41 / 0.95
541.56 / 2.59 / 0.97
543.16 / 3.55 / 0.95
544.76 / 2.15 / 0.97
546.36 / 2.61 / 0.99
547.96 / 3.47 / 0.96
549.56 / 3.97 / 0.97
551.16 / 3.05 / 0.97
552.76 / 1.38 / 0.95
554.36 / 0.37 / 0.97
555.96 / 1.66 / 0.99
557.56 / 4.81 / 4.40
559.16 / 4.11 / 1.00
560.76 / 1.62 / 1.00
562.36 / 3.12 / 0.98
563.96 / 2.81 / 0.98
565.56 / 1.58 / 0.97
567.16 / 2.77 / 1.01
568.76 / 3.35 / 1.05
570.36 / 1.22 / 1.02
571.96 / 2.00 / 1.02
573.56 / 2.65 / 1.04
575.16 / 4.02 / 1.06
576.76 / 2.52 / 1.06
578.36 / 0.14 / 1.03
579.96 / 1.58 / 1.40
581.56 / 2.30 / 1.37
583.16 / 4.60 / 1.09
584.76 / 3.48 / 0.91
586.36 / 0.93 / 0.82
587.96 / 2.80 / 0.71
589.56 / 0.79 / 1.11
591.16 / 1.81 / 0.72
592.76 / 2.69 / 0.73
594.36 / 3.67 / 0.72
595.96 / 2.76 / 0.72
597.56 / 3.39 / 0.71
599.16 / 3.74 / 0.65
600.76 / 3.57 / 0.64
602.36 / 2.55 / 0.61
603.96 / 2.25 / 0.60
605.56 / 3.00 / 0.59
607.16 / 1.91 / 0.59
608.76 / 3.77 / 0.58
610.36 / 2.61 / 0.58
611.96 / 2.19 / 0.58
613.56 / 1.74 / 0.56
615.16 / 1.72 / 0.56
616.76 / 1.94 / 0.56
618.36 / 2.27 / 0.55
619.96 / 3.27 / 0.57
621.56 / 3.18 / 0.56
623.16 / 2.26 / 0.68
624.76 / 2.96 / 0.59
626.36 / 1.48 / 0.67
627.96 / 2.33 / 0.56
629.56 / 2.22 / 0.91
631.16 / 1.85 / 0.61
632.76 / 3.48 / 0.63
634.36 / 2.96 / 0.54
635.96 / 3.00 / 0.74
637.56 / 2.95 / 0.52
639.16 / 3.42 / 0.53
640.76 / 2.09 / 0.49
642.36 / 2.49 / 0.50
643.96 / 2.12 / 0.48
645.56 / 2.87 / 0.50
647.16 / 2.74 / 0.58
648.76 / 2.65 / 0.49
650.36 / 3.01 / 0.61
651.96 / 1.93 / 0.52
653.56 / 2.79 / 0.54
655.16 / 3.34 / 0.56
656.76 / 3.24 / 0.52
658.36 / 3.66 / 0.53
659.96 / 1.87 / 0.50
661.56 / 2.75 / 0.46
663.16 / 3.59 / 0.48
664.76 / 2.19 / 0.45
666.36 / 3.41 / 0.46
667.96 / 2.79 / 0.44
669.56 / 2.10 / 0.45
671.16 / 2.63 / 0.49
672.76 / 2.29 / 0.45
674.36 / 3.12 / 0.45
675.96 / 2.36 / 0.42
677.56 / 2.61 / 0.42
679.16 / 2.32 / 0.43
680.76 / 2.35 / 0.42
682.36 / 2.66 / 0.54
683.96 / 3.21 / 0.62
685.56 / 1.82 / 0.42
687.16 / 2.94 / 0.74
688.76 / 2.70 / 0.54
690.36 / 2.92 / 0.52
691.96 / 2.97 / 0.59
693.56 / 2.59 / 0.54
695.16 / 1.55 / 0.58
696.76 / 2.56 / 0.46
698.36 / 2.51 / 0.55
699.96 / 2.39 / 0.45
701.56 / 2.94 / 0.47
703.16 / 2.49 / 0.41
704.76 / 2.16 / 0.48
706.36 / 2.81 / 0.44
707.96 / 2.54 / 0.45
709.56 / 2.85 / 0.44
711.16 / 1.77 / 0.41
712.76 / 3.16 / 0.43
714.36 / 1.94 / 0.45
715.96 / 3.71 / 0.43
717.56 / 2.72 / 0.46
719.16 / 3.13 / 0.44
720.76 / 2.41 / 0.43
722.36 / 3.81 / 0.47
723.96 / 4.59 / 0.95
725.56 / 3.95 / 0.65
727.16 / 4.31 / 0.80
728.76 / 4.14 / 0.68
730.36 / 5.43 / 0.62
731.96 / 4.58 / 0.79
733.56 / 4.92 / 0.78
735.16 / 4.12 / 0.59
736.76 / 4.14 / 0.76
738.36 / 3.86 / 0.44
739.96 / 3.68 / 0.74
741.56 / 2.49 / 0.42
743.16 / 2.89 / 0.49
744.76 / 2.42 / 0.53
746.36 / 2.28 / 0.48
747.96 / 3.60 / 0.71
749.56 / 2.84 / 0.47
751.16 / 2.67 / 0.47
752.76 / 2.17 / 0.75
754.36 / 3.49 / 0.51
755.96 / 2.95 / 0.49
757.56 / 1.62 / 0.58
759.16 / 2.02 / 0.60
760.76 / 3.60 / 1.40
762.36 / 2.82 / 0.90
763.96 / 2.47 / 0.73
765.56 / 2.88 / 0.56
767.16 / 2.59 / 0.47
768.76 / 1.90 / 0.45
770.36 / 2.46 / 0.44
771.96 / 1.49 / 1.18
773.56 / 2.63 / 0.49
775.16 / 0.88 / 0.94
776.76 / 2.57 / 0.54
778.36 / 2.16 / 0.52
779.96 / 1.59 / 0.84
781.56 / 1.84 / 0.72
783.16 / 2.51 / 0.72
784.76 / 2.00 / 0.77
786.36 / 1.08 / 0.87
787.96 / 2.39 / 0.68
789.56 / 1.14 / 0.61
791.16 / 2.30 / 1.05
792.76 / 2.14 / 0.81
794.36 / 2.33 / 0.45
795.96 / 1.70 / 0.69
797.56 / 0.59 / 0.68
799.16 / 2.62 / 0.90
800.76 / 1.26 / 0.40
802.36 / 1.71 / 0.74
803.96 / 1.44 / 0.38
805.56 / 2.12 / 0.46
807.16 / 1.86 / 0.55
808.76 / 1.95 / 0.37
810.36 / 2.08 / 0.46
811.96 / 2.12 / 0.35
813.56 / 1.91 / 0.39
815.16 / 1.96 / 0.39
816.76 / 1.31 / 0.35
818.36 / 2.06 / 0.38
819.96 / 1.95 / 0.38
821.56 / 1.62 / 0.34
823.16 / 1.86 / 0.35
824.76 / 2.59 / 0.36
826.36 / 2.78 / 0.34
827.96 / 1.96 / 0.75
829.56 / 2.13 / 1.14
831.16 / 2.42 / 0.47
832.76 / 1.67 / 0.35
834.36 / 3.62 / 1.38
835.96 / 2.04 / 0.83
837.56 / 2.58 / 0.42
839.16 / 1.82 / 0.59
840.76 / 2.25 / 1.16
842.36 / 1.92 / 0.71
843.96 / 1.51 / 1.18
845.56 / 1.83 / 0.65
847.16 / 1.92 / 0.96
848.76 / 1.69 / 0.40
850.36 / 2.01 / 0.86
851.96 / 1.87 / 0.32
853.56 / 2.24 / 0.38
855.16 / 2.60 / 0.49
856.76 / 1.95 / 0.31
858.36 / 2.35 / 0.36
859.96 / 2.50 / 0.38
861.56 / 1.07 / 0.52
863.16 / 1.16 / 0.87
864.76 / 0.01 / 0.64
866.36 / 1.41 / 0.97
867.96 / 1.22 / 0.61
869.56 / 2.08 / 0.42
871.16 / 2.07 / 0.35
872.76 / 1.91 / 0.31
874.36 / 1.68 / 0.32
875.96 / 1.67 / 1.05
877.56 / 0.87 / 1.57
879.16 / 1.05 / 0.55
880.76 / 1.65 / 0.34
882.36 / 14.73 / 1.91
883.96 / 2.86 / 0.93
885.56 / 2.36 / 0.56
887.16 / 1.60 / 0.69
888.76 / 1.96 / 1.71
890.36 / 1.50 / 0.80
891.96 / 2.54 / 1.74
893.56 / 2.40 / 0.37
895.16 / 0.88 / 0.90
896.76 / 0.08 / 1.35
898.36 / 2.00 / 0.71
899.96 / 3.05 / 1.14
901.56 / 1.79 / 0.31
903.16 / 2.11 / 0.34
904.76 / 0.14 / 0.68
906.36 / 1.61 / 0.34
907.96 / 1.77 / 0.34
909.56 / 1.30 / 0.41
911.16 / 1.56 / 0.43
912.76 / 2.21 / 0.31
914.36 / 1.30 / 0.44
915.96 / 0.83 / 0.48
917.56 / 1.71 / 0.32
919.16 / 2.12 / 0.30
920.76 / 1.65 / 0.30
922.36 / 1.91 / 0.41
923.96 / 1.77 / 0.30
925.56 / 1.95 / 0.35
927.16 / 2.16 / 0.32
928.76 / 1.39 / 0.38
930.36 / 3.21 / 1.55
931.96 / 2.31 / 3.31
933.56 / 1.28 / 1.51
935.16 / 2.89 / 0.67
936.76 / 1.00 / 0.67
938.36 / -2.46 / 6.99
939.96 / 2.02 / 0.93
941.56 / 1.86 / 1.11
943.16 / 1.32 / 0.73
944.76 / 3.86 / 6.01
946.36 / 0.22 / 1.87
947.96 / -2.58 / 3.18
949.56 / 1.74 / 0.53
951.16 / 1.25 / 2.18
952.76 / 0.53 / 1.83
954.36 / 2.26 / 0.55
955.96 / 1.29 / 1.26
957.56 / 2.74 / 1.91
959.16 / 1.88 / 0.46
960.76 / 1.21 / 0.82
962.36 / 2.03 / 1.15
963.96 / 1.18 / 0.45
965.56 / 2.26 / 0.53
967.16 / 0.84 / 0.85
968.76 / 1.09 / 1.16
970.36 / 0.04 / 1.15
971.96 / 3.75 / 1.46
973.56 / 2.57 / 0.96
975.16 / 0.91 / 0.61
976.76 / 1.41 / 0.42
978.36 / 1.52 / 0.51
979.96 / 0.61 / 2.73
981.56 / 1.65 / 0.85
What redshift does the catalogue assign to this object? 1.61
